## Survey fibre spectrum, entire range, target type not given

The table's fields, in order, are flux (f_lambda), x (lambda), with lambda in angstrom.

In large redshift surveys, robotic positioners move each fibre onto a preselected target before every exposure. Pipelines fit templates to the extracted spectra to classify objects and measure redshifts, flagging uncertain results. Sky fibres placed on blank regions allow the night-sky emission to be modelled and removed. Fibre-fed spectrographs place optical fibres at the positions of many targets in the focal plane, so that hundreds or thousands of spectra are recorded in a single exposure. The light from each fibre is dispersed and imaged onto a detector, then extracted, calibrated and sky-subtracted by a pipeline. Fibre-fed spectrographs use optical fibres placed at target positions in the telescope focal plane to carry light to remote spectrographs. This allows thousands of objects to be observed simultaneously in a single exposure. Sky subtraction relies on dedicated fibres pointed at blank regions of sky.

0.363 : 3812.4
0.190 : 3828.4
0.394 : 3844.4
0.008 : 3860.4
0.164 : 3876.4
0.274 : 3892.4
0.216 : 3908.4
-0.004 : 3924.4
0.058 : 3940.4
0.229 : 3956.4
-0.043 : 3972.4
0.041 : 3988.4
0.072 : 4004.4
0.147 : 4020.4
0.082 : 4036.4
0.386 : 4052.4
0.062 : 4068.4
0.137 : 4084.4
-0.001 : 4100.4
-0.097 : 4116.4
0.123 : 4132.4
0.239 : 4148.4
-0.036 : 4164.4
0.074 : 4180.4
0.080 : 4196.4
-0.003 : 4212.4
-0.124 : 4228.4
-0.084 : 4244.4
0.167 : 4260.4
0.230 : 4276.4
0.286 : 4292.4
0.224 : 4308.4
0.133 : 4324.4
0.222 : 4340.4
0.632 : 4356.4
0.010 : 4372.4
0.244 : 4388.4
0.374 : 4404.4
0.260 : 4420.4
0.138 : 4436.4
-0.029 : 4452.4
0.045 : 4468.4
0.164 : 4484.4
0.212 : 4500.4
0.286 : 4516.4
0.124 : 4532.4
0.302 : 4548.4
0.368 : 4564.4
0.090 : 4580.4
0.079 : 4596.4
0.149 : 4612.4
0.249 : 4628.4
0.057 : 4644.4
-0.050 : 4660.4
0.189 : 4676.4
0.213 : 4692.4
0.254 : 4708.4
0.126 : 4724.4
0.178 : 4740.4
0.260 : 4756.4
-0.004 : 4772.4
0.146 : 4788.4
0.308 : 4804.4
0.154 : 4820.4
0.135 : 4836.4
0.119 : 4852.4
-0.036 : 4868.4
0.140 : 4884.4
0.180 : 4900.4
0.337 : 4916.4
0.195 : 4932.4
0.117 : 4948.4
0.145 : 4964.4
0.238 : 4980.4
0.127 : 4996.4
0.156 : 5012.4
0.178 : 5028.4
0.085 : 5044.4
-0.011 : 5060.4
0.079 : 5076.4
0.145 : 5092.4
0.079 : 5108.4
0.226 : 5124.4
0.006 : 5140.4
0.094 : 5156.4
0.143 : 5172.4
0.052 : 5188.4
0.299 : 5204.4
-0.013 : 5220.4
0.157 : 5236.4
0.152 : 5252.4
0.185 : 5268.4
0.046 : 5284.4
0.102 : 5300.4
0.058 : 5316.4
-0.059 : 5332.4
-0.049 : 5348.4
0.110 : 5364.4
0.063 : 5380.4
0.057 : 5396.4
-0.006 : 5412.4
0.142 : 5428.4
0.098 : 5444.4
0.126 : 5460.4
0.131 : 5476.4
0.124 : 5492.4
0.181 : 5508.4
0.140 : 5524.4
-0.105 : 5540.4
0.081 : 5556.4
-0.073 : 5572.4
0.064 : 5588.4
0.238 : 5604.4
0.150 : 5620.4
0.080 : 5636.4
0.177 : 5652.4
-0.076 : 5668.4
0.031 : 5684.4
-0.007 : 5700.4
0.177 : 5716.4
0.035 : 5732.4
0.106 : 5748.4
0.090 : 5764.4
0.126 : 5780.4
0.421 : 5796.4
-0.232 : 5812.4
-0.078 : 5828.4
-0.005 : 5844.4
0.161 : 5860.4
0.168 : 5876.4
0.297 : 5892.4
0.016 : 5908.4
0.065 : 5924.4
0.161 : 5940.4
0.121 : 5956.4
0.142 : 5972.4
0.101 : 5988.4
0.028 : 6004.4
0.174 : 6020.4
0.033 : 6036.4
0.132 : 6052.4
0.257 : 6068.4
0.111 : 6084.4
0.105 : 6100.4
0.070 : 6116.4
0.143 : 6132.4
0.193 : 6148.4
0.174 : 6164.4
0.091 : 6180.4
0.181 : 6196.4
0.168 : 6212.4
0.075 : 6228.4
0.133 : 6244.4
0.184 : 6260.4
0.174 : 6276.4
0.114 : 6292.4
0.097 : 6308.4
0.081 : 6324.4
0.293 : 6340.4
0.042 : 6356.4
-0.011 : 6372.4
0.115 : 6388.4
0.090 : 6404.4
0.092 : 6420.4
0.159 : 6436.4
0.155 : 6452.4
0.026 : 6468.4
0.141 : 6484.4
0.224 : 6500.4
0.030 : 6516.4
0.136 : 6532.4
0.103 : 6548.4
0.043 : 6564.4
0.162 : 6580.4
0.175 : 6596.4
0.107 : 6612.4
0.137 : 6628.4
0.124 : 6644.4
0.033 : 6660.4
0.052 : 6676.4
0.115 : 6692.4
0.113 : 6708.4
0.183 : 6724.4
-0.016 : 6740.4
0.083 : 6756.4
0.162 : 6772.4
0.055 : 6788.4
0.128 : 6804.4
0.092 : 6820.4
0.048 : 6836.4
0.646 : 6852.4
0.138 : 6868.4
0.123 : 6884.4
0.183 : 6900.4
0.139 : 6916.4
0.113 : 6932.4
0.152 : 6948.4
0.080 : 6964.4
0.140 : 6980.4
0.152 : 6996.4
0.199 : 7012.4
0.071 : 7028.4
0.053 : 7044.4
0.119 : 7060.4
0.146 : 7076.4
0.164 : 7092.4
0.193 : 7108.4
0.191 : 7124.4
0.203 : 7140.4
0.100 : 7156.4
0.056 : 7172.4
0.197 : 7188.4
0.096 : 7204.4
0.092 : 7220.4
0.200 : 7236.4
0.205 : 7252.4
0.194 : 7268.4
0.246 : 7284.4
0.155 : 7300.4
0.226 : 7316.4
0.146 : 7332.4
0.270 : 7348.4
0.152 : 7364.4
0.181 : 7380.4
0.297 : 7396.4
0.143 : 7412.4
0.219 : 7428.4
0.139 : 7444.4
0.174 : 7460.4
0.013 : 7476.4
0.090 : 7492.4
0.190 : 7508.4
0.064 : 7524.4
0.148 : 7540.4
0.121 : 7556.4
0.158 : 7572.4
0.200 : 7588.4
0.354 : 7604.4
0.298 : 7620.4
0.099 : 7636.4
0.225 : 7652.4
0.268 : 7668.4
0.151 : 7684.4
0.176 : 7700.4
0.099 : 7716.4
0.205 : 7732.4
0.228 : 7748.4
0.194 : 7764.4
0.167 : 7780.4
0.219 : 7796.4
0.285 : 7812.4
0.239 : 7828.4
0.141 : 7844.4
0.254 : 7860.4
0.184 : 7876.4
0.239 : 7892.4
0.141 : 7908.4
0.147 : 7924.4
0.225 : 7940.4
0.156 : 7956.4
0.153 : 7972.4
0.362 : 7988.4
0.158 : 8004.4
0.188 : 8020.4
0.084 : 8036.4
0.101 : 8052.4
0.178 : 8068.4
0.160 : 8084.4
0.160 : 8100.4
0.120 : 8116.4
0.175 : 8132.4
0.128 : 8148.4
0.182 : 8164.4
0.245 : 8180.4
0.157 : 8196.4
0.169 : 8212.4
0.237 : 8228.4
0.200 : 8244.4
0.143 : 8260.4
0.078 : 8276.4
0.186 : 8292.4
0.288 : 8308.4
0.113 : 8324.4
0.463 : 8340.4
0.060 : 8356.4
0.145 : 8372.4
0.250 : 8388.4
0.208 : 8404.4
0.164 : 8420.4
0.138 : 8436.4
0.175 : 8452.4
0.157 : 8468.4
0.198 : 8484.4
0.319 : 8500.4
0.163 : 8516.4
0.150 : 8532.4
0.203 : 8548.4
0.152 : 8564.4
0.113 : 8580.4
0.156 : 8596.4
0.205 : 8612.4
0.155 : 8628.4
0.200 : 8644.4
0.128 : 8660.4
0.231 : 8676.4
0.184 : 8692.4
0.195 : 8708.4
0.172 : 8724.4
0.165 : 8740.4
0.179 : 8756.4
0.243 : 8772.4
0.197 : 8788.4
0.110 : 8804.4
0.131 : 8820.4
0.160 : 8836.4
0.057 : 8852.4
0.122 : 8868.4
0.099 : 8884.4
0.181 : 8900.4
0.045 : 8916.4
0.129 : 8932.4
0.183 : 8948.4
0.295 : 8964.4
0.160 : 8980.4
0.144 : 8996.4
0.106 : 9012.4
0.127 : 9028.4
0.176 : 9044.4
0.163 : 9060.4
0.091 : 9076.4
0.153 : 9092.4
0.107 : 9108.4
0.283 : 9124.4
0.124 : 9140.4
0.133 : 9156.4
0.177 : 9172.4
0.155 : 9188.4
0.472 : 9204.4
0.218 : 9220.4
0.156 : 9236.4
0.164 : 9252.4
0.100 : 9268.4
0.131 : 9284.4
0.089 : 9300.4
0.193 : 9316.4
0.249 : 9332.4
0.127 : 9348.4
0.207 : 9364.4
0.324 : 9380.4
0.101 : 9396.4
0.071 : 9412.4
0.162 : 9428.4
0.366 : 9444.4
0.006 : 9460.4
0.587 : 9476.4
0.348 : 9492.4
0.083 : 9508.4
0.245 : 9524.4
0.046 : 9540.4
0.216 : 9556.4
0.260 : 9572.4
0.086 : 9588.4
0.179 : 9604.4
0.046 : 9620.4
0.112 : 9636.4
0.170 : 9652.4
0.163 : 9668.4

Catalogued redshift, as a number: 0.84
